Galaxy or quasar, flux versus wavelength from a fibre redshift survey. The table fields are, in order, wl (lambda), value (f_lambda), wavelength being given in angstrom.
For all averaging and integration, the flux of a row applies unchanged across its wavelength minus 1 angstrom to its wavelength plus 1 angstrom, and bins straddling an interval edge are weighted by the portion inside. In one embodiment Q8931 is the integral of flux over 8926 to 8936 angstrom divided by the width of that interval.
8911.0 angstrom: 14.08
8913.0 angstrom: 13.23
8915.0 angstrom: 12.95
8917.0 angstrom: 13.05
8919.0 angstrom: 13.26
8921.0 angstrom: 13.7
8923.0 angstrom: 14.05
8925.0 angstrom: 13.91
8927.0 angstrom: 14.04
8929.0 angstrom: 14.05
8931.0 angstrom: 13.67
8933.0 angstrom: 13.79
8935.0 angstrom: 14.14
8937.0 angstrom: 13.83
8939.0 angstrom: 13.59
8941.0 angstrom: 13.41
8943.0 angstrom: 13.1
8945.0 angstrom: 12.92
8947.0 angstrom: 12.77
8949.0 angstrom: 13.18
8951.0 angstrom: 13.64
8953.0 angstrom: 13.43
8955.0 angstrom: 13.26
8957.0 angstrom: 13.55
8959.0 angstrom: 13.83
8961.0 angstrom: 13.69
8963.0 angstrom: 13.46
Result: 13.9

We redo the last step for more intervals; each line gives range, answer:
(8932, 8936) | 14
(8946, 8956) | 13.3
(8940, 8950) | 13.1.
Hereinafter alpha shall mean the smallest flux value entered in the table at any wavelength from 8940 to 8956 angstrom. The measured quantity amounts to 12.77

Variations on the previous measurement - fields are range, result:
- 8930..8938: 13.67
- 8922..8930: 13.91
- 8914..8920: 12.95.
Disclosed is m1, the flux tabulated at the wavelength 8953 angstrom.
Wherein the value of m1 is 13.43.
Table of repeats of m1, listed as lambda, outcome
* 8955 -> 13.26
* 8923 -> 14.05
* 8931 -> 13.67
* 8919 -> 13.26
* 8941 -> 13.41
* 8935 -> 14.14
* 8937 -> 13.83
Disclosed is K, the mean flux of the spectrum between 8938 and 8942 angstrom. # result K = 13.5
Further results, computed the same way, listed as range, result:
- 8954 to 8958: 13.4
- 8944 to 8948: 12.8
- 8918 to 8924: 13.7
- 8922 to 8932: 13.9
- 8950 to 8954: 13.5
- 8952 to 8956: 13.3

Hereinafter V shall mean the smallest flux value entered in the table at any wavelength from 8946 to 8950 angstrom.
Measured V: 12.77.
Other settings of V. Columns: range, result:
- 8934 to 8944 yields 13.1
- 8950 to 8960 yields 13.26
